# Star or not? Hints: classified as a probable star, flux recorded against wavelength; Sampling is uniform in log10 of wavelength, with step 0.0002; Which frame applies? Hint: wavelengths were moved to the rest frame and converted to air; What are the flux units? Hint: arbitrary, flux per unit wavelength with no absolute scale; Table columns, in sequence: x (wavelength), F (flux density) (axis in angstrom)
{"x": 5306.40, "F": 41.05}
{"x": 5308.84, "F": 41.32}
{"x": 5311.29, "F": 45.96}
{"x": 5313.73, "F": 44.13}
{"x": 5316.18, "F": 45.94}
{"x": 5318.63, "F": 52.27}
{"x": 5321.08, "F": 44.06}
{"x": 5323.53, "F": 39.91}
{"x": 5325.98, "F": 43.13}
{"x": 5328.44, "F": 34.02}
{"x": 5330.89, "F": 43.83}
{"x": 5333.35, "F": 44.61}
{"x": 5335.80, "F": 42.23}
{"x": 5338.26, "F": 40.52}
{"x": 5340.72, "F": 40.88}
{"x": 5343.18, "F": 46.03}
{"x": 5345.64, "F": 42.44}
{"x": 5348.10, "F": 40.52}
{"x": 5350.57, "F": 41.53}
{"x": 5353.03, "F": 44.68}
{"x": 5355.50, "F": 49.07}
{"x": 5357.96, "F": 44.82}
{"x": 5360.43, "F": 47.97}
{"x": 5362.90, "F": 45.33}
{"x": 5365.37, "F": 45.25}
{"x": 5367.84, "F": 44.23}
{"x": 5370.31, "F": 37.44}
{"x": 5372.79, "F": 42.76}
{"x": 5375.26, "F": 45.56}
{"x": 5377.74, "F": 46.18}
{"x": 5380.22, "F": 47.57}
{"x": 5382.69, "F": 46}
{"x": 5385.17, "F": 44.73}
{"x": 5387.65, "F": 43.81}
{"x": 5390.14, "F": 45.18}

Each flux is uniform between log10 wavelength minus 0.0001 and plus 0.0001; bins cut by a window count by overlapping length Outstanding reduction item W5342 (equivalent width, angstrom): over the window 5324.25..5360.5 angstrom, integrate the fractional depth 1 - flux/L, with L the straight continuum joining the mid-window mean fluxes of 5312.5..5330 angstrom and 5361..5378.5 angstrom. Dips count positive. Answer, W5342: 0.60 angstrom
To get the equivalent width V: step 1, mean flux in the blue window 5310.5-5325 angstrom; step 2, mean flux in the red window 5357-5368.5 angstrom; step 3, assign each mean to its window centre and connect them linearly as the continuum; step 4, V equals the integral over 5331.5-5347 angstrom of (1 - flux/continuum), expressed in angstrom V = 0.9 angstrom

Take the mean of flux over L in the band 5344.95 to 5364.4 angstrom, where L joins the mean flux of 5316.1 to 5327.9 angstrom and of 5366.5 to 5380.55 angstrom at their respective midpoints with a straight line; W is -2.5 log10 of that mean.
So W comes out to -0.017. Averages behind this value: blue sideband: 44.3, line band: 44.6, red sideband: 43.7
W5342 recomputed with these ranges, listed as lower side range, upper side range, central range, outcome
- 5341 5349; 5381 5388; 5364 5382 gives 0.13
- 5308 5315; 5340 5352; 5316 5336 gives 0.02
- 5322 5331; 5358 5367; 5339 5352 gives 0.24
